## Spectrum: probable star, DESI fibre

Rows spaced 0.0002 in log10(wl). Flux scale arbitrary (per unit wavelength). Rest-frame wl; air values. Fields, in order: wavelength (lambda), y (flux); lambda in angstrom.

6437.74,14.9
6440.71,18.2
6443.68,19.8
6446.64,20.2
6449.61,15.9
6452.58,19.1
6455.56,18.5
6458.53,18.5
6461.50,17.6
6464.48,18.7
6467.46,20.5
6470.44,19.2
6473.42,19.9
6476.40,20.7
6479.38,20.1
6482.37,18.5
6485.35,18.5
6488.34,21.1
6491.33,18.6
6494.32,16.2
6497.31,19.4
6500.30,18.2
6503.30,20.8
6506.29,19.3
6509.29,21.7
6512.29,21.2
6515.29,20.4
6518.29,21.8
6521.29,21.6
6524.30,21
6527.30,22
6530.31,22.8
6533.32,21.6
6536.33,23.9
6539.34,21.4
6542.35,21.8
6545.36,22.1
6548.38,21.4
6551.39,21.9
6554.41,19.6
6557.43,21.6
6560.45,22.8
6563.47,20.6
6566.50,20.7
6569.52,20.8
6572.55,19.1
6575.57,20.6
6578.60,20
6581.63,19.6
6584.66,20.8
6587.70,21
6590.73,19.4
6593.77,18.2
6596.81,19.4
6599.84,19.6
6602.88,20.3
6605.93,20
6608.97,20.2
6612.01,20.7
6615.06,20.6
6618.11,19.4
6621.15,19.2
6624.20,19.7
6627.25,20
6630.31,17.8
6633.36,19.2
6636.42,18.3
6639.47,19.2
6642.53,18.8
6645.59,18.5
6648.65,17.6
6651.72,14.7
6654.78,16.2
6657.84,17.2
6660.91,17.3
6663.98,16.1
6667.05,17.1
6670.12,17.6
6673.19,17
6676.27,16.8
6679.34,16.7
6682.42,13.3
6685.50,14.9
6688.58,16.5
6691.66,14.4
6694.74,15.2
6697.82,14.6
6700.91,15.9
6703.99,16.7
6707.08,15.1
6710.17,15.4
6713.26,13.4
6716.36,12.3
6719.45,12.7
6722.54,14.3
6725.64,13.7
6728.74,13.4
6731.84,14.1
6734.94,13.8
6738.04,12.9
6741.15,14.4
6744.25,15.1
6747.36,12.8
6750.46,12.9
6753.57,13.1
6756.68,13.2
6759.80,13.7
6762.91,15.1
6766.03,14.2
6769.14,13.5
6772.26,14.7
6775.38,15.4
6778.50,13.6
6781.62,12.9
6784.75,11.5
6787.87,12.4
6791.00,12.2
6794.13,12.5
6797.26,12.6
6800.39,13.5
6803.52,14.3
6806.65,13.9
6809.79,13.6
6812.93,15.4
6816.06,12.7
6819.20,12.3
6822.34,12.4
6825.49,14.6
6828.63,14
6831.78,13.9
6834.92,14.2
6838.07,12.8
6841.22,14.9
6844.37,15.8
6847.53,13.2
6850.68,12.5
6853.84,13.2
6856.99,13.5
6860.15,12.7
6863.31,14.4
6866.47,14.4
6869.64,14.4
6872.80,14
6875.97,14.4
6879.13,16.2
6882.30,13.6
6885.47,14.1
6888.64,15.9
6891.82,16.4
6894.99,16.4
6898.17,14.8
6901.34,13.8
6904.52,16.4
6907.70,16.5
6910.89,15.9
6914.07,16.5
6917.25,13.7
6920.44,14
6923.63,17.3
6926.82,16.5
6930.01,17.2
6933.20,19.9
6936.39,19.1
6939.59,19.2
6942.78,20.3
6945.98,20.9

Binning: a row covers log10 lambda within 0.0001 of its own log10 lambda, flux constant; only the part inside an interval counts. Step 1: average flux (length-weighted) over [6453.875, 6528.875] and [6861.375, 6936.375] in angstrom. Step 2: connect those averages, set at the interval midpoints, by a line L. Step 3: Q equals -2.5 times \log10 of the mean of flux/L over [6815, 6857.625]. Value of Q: 0.19 mag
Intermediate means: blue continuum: 19.8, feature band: 13.6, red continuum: 15.6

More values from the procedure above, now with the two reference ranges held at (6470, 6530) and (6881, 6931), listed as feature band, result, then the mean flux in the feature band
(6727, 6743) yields 0.26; 13.7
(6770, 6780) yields 0.17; 14.5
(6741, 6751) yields 0.25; 13.8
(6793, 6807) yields 0.25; 13.3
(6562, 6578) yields -0.06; 20.3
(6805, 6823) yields 0.23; 13.4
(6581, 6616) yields -0.06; 20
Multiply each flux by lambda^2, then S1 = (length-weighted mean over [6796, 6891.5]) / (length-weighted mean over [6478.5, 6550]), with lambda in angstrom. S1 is 0.75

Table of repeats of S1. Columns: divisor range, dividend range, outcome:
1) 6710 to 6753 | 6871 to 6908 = 1.17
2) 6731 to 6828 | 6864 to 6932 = 1.18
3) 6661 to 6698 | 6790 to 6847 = 0.89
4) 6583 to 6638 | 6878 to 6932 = 0.87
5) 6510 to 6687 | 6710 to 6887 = 0.74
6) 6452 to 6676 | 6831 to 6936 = 0.84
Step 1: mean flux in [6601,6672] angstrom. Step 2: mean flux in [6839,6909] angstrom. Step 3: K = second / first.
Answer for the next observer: 0.79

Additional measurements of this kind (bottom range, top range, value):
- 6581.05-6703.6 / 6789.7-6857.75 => 0.76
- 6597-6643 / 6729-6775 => 0.71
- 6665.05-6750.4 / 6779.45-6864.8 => 0.91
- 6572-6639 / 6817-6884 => 0.70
